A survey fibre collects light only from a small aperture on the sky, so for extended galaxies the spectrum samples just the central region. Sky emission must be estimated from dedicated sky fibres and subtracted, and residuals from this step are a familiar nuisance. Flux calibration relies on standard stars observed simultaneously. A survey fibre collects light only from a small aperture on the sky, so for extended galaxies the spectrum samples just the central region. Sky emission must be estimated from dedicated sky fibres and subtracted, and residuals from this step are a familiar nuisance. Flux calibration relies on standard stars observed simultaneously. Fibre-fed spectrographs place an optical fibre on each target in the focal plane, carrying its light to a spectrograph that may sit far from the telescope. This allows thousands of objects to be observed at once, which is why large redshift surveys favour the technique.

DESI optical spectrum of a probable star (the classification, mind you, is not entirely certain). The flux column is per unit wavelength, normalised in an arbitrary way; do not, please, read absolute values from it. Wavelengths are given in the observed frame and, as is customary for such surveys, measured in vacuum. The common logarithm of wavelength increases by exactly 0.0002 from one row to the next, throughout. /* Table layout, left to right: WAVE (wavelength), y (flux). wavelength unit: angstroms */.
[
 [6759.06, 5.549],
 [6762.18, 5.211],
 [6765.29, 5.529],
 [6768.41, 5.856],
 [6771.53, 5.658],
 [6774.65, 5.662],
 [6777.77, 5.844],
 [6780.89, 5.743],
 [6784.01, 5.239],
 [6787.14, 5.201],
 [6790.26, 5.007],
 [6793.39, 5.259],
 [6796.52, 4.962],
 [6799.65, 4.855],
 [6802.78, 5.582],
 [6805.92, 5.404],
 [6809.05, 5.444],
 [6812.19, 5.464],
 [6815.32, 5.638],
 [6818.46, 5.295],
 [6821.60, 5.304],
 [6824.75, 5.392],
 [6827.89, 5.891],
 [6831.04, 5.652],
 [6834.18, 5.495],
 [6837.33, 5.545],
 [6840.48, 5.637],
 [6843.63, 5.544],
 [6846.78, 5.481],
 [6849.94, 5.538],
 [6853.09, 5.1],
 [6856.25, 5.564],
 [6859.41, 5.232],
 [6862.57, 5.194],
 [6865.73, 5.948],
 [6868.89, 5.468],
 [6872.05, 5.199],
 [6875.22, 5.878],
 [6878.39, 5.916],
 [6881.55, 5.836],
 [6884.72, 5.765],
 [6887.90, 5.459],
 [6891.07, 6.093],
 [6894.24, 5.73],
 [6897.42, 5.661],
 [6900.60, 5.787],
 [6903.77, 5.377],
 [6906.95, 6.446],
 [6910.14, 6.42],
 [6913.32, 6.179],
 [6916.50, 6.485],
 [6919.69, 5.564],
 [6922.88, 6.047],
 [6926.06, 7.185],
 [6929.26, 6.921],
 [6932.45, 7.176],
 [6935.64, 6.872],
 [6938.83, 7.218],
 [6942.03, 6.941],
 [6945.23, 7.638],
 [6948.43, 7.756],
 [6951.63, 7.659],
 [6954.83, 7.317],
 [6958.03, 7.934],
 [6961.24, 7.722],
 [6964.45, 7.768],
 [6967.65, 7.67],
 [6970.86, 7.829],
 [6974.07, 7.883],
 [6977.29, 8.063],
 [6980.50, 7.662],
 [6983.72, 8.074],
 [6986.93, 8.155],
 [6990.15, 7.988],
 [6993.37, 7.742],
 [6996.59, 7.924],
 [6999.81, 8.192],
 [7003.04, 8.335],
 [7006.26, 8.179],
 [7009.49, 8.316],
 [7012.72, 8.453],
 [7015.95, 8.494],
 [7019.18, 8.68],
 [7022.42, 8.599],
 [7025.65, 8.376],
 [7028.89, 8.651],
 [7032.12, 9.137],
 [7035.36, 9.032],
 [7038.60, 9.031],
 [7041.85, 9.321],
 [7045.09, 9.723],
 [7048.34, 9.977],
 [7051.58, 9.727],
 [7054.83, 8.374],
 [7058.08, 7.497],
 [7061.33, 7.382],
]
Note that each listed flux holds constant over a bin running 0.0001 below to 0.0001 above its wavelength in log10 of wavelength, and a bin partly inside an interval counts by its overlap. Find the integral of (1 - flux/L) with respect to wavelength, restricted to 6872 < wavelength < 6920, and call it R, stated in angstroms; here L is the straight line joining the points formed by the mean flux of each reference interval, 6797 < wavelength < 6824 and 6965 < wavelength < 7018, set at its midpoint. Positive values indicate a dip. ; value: 5.4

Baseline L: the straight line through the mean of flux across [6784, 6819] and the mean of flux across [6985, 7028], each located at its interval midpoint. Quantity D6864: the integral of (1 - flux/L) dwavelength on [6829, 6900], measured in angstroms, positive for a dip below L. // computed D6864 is 6.8 angstroms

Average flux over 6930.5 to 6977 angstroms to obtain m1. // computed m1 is 7.54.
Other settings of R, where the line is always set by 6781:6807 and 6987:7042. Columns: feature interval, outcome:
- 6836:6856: 1.7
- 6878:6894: 1.9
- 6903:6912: 1.0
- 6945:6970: -0.2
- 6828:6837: 0.2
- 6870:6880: 1.2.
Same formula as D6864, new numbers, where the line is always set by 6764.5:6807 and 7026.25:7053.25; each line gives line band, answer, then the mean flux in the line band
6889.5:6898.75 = 1.61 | 5.83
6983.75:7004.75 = 1.31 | 8.06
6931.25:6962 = 1.76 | 7.42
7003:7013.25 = 0.58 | 8.31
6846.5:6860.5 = 2.31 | 5.38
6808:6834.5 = 1.97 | 5.51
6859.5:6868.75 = 1.55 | 5.5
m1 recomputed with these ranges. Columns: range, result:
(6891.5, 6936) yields 6.25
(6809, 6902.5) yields 5.57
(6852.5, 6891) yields 5.58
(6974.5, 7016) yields 8.1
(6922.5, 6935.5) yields 6.91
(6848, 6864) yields 5.33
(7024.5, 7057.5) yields 9.09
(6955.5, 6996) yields 7.86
